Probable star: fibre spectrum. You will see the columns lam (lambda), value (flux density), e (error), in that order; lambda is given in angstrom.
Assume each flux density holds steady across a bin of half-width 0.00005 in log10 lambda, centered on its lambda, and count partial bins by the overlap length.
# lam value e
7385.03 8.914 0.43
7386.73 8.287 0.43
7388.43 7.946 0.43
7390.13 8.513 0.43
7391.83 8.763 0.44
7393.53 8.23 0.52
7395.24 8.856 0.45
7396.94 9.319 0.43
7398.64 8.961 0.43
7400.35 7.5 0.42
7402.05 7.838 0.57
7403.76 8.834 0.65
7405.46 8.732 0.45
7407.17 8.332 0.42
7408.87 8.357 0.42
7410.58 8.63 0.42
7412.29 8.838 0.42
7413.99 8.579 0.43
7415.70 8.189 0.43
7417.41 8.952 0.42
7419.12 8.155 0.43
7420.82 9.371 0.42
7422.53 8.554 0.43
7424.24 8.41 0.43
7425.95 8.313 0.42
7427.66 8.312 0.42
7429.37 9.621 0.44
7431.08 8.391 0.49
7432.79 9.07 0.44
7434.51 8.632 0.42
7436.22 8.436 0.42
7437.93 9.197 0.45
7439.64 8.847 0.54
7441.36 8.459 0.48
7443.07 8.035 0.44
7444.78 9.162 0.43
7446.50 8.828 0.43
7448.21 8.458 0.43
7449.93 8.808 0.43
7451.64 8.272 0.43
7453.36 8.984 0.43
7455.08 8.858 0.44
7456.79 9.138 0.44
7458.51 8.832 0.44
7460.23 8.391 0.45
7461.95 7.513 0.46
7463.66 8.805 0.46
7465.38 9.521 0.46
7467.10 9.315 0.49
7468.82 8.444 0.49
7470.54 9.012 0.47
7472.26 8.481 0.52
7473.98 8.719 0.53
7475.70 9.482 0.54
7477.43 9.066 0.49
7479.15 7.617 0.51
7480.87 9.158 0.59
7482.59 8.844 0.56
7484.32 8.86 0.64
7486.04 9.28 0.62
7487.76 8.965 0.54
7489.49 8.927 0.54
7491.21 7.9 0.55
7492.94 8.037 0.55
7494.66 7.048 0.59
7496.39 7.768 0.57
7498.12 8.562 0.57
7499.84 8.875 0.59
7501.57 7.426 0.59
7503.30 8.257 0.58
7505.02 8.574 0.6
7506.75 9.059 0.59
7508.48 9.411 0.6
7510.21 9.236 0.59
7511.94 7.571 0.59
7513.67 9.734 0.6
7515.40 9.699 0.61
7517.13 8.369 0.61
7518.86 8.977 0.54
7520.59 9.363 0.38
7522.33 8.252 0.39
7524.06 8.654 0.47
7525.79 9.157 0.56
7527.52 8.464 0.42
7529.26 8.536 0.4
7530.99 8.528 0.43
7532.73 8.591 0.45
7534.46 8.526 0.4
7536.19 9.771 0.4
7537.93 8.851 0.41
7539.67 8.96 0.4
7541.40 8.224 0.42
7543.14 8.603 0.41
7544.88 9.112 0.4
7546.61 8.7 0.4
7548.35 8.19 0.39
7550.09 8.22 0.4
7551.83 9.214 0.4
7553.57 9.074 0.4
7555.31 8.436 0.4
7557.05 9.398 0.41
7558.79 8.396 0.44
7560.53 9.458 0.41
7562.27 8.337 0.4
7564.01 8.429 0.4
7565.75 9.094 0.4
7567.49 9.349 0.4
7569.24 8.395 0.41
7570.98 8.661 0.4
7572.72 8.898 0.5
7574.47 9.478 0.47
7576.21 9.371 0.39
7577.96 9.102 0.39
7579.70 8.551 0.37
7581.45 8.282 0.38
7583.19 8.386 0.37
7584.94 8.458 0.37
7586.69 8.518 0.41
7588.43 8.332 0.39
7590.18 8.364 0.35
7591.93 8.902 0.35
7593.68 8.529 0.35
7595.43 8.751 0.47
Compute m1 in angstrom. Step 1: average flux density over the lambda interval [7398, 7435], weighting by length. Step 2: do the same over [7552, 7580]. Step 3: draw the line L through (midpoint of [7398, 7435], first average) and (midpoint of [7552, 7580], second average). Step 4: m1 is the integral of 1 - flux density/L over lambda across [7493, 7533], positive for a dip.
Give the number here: 0.87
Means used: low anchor 8.57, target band 8.6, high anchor 8.92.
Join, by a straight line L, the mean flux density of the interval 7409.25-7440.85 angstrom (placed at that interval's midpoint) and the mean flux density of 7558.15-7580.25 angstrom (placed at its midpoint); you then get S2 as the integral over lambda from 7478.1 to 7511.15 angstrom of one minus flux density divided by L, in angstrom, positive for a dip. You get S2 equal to 1.0 angstrom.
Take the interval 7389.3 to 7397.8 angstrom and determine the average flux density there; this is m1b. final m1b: 8.74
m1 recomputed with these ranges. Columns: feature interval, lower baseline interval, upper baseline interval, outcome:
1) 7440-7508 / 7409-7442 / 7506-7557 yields 1.0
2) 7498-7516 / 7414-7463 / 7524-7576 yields 0.0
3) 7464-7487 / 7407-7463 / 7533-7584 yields -0.6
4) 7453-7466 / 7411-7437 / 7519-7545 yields -0.1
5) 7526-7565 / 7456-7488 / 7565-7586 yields 0.4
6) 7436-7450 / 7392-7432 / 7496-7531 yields -0.1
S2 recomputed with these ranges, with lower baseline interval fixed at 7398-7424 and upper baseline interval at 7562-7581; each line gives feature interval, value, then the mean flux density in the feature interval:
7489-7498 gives 0.78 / 7.94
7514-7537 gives -0.21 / 8.86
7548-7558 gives 0.07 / 8.78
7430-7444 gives -0.13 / 8.65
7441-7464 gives 0.00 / 8.61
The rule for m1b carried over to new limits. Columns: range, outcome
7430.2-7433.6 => 8.74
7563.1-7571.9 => 8.79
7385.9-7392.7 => 8.39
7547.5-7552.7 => 8.54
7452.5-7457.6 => 8.99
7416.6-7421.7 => 8.83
